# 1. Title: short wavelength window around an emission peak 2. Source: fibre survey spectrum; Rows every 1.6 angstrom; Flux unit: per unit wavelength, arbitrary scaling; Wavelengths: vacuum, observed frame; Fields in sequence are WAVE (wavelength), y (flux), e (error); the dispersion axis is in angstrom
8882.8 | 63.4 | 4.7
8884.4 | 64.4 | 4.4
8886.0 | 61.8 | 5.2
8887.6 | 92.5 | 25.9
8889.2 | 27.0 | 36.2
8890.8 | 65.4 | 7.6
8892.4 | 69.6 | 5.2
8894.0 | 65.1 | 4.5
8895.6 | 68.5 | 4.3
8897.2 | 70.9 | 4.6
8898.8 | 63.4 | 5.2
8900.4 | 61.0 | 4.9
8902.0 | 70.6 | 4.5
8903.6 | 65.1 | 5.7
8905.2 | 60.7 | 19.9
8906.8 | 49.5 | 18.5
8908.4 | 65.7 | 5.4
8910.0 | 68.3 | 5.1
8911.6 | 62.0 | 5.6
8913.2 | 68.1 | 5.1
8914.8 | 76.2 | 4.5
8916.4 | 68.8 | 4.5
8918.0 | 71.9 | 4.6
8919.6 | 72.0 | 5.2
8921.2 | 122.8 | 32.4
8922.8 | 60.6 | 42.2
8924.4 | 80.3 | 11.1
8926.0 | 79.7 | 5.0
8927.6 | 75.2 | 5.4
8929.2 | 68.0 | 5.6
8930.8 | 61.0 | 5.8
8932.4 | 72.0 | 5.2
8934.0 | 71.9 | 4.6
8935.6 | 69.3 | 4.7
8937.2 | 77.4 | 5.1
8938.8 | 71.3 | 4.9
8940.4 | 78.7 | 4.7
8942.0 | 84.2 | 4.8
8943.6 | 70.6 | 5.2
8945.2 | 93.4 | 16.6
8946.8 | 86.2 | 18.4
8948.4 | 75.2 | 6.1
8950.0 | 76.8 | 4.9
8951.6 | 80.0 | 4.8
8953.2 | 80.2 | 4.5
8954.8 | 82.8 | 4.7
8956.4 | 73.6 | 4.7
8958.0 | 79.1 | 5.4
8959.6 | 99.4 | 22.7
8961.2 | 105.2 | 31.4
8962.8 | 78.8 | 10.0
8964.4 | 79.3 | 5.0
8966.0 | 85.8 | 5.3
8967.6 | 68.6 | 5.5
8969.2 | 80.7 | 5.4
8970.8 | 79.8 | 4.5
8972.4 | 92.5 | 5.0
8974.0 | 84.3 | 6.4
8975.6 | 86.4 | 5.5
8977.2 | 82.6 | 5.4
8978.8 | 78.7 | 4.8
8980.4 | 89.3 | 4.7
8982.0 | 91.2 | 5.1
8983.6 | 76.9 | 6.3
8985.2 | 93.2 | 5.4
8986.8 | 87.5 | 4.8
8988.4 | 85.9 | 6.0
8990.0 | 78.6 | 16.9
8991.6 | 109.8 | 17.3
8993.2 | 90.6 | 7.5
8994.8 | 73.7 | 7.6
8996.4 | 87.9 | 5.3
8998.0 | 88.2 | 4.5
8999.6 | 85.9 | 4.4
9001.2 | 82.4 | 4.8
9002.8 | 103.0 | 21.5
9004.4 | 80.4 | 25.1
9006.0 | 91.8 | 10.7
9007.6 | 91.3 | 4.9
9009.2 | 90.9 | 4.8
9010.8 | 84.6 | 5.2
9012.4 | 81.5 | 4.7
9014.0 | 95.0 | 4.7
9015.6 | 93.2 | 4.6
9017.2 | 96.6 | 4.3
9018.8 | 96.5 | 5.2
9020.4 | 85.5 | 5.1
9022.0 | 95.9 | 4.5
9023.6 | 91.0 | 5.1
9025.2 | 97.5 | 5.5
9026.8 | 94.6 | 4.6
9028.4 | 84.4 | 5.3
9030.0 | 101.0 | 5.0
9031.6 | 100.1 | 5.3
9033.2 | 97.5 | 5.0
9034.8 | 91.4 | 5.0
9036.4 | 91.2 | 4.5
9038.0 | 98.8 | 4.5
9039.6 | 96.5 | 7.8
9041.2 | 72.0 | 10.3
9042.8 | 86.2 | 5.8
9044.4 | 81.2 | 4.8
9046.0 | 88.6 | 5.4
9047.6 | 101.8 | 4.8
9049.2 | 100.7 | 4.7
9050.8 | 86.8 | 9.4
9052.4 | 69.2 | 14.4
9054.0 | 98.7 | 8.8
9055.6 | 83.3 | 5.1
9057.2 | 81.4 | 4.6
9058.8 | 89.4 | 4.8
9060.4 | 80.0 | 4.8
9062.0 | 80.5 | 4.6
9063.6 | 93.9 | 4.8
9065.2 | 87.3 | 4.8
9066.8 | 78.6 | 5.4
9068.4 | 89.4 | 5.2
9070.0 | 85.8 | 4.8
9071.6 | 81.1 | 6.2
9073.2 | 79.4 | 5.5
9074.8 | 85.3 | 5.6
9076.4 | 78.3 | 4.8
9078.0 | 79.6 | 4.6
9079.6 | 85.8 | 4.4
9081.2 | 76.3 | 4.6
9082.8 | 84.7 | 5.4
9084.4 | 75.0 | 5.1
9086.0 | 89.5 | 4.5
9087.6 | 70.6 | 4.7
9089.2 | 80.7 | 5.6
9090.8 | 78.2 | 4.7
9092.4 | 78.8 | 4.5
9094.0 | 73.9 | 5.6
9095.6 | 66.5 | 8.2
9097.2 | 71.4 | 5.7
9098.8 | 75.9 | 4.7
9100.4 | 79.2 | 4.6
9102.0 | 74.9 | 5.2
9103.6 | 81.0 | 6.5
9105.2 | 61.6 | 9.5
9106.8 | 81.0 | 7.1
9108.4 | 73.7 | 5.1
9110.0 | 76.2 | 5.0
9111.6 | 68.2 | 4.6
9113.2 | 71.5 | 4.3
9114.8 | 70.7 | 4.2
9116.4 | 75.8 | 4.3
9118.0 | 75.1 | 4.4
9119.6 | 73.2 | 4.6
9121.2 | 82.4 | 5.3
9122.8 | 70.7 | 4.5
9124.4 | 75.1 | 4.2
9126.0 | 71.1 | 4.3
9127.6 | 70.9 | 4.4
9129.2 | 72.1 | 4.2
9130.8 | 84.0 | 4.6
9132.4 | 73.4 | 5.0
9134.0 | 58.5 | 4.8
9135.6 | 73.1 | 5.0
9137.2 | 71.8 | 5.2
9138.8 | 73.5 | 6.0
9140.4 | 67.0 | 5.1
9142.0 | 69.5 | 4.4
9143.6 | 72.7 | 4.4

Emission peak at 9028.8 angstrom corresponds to Mg II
